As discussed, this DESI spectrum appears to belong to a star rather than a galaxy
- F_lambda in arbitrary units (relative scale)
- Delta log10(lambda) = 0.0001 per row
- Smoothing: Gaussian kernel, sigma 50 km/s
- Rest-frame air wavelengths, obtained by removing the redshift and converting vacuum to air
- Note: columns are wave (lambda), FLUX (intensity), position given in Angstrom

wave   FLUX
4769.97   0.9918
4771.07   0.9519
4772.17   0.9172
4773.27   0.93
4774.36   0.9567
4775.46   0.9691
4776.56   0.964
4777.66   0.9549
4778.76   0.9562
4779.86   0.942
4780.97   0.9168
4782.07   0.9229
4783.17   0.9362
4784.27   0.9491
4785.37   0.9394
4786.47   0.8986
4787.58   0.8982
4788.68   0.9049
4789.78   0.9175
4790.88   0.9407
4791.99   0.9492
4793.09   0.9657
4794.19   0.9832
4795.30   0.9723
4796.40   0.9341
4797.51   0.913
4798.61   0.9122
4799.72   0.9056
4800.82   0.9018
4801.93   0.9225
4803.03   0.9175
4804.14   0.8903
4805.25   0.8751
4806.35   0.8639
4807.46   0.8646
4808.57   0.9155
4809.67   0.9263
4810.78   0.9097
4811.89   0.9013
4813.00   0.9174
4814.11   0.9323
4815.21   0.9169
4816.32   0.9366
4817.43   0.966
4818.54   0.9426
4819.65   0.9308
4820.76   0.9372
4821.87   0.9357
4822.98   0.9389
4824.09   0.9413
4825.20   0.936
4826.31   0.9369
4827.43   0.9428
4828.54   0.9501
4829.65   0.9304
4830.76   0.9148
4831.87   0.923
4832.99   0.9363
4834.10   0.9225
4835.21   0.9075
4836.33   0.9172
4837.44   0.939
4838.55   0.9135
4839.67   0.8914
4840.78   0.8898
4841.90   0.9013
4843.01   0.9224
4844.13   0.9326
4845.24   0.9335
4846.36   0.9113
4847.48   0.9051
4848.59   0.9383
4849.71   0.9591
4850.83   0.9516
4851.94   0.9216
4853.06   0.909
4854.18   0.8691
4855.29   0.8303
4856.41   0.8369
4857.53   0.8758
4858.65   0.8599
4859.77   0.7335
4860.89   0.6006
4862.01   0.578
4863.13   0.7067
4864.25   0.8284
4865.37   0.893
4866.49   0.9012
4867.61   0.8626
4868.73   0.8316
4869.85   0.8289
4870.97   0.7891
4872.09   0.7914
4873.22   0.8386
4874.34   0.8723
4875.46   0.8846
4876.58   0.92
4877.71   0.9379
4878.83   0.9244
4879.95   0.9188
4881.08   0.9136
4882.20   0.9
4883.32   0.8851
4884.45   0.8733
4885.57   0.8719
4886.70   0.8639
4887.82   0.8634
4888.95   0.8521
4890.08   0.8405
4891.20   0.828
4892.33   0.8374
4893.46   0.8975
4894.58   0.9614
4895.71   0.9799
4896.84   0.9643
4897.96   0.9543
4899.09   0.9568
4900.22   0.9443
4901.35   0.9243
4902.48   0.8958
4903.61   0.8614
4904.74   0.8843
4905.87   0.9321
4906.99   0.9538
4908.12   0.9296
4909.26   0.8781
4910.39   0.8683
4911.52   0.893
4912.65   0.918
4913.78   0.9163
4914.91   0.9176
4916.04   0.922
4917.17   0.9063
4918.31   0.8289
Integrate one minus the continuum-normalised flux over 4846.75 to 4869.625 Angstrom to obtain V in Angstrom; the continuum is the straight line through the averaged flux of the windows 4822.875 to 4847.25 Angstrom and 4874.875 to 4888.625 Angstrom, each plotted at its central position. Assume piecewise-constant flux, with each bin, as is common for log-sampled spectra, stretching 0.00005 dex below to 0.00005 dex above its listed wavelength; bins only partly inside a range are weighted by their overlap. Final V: 1.8 Angstrom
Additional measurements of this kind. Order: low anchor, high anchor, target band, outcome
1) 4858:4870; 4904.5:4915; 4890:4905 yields -0.6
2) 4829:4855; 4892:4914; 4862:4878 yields 1.4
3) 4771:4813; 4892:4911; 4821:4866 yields 1.8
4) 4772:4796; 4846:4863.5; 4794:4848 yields -2.2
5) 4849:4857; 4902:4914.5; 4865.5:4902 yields 0.5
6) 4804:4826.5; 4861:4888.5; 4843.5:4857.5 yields -0.5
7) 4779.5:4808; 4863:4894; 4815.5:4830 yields -0.6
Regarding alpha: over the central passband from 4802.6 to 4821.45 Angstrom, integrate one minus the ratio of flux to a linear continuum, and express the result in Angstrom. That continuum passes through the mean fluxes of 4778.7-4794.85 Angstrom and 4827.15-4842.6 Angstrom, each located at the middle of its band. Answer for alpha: 0.2 Angstrom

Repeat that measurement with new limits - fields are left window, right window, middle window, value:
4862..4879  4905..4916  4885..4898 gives -0.2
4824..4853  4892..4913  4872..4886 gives 0.5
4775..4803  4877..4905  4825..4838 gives -0.1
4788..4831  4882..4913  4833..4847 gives 0.0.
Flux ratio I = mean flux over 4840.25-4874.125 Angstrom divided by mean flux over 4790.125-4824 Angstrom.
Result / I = 0.92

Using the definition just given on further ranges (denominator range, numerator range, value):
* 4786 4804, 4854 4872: 0.86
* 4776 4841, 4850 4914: 0.94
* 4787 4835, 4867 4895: 0.94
